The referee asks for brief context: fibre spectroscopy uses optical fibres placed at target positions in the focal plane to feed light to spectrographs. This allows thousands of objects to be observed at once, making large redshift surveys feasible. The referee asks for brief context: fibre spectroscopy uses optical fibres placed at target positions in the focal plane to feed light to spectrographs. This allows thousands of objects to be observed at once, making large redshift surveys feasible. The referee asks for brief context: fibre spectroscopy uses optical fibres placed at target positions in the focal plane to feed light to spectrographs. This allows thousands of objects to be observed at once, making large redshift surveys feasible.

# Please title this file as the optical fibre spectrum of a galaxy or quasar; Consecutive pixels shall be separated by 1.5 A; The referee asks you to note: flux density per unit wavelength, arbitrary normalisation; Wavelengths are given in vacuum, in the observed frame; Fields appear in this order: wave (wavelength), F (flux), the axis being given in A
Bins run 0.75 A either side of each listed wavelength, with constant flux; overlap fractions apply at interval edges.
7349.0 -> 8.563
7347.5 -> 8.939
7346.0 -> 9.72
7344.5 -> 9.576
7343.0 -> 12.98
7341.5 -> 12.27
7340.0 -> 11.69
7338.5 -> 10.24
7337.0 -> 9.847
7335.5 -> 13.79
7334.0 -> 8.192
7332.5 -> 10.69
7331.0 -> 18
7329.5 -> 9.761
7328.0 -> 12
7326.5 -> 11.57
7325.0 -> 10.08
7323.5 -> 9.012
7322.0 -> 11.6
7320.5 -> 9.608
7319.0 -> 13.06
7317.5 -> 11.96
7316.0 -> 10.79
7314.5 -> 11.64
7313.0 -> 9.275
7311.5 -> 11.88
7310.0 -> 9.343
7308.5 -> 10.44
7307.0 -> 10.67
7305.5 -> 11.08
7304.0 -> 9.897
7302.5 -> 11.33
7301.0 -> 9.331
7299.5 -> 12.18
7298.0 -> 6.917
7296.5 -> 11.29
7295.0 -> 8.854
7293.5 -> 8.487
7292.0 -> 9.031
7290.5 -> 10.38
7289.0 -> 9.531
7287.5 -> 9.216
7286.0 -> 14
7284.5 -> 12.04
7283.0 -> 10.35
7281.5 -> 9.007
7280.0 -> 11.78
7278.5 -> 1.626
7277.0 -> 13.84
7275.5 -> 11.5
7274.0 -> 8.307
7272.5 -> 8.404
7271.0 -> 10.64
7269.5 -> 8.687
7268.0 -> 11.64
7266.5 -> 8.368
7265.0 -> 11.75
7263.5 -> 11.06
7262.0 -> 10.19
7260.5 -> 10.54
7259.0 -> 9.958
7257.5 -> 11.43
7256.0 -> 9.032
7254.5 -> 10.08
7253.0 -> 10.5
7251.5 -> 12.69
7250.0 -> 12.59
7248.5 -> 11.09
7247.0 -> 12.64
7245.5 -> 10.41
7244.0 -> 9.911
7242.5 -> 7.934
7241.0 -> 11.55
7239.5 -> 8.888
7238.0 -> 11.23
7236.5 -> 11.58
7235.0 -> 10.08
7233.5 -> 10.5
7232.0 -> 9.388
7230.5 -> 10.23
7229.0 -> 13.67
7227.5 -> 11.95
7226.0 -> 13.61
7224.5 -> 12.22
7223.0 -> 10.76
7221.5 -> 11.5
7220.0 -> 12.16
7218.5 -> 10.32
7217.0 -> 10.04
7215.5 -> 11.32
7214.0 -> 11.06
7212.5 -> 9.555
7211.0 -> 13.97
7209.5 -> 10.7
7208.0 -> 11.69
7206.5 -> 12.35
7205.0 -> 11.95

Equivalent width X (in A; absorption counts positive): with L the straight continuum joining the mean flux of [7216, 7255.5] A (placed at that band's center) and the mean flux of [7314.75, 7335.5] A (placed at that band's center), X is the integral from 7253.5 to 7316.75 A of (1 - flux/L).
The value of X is 6.1 A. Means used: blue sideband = 11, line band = 10.1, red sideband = 11.4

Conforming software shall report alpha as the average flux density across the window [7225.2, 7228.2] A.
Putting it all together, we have 12.8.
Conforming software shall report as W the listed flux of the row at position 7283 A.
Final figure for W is 10.35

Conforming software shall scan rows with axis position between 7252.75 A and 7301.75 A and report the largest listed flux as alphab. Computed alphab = 14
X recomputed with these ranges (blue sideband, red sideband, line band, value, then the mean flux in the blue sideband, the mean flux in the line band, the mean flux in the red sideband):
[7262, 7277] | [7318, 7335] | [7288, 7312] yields 1.8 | 10.2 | 10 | 11.3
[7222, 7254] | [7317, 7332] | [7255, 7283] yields 3.5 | 11.1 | 9.89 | 11.6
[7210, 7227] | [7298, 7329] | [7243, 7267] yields 1.0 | 11.5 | 10.8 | 10.7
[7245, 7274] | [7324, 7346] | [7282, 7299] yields 1.4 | 10.6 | 10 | 11.4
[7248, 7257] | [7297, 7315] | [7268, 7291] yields 1.4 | 11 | 10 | 10.3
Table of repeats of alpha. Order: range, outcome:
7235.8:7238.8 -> 11.4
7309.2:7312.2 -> 10.6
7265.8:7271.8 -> 9.83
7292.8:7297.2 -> 9.54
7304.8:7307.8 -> 10.9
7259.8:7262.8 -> 10.4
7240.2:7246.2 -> 9.94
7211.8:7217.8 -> 10.5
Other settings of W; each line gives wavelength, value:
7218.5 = 10.32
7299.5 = 12.18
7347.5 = 8.939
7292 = 9.031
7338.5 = 10.24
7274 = 8.307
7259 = 9.958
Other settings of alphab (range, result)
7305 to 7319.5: 13.06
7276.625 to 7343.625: 18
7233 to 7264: 12.69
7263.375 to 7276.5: 11.75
